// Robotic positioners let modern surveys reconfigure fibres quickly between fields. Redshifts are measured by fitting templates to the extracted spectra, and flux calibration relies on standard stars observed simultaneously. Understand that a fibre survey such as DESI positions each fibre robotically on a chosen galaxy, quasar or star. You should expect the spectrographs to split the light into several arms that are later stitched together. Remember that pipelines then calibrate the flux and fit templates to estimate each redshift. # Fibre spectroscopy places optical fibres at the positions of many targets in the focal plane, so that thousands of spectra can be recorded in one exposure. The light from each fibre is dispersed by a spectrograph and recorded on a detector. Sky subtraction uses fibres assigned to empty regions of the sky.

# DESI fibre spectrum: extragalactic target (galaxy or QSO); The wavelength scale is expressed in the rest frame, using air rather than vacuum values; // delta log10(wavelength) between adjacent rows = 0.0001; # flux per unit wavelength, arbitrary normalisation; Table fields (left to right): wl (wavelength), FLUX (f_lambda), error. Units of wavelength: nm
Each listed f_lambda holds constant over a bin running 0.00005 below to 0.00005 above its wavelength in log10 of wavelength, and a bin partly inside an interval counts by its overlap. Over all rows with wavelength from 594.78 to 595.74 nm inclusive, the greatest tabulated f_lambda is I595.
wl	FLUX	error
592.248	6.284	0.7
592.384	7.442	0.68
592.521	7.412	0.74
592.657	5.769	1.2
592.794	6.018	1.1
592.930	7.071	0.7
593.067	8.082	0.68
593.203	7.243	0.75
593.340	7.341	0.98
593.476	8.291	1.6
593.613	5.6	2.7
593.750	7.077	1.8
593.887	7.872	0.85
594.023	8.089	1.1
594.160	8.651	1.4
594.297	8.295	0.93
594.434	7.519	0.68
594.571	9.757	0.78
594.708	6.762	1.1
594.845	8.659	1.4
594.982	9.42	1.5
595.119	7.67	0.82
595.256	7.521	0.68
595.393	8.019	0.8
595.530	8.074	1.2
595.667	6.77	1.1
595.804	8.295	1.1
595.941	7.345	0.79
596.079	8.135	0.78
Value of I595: 9.42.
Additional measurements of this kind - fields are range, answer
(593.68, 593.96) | 7.872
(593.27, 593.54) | 8.291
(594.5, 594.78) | 9.757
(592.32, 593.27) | 8.082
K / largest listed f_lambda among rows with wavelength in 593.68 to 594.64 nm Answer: 9.757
